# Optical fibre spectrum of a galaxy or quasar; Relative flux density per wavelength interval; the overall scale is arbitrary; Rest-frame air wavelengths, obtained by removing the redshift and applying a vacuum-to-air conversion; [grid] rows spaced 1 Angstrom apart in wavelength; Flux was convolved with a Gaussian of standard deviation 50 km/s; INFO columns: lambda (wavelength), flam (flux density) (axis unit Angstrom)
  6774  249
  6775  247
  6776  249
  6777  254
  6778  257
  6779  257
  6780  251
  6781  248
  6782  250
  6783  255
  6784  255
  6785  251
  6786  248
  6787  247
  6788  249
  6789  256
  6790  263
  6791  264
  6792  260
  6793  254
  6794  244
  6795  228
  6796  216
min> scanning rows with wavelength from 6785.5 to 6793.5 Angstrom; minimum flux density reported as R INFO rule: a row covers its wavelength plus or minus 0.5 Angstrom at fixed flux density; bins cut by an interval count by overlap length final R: 247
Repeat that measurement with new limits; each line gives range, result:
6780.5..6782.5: 248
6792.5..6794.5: 244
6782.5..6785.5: 251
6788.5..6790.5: 256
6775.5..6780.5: 249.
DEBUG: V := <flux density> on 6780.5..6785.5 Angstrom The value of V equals 252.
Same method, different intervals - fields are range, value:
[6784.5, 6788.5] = 249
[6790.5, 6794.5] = 256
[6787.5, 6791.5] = 258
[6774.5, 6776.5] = 248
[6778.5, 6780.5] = 254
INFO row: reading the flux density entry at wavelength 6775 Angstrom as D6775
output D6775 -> 247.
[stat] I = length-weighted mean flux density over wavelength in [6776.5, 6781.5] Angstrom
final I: 253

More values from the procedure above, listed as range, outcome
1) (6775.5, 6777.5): 252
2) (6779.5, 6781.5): 250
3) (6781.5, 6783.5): 252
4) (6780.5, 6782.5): 249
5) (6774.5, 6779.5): 253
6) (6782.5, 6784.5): 255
